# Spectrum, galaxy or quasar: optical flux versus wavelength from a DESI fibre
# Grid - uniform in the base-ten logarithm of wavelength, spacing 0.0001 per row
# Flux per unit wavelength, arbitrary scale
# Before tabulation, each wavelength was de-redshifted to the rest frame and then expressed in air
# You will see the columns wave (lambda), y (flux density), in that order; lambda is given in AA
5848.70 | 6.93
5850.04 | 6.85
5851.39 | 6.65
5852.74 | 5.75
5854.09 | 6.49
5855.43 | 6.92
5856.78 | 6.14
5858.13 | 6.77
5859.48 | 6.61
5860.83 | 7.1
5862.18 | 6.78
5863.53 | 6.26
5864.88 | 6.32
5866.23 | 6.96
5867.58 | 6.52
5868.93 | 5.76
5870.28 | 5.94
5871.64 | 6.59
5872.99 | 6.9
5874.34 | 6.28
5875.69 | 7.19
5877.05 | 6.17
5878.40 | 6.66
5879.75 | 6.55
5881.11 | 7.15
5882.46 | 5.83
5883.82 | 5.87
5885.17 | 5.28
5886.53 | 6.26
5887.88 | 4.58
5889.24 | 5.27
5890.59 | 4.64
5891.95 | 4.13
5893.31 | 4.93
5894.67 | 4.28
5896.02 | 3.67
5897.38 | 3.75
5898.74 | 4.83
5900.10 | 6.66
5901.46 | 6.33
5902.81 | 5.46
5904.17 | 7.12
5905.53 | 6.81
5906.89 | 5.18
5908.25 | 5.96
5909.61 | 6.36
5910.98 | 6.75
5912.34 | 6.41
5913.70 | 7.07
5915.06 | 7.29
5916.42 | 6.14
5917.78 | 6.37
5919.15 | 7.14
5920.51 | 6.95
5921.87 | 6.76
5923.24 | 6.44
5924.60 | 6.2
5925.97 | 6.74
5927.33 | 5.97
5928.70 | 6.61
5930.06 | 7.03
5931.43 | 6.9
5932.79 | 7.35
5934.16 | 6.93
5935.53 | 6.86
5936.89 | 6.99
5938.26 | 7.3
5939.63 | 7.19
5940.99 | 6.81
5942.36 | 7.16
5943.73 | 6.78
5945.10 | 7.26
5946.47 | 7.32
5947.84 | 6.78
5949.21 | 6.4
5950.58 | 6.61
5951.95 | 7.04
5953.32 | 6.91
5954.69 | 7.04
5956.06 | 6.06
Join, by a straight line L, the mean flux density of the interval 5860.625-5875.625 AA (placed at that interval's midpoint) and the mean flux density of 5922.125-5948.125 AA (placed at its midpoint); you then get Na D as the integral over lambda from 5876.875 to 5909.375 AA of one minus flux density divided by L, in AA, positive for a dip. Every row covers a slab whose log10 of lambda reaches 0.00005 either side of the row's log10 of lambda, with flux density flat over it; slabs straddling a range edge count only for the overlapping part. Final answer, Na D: 5.3 AA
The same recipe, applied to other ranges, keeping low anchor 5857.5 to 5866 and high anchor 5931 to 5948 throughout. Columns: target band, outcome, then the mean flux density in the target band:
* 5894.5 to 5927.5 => 3.7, 6.14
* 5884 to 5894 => 2.6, 5.05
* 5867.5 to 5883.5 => 0.7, 6.44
